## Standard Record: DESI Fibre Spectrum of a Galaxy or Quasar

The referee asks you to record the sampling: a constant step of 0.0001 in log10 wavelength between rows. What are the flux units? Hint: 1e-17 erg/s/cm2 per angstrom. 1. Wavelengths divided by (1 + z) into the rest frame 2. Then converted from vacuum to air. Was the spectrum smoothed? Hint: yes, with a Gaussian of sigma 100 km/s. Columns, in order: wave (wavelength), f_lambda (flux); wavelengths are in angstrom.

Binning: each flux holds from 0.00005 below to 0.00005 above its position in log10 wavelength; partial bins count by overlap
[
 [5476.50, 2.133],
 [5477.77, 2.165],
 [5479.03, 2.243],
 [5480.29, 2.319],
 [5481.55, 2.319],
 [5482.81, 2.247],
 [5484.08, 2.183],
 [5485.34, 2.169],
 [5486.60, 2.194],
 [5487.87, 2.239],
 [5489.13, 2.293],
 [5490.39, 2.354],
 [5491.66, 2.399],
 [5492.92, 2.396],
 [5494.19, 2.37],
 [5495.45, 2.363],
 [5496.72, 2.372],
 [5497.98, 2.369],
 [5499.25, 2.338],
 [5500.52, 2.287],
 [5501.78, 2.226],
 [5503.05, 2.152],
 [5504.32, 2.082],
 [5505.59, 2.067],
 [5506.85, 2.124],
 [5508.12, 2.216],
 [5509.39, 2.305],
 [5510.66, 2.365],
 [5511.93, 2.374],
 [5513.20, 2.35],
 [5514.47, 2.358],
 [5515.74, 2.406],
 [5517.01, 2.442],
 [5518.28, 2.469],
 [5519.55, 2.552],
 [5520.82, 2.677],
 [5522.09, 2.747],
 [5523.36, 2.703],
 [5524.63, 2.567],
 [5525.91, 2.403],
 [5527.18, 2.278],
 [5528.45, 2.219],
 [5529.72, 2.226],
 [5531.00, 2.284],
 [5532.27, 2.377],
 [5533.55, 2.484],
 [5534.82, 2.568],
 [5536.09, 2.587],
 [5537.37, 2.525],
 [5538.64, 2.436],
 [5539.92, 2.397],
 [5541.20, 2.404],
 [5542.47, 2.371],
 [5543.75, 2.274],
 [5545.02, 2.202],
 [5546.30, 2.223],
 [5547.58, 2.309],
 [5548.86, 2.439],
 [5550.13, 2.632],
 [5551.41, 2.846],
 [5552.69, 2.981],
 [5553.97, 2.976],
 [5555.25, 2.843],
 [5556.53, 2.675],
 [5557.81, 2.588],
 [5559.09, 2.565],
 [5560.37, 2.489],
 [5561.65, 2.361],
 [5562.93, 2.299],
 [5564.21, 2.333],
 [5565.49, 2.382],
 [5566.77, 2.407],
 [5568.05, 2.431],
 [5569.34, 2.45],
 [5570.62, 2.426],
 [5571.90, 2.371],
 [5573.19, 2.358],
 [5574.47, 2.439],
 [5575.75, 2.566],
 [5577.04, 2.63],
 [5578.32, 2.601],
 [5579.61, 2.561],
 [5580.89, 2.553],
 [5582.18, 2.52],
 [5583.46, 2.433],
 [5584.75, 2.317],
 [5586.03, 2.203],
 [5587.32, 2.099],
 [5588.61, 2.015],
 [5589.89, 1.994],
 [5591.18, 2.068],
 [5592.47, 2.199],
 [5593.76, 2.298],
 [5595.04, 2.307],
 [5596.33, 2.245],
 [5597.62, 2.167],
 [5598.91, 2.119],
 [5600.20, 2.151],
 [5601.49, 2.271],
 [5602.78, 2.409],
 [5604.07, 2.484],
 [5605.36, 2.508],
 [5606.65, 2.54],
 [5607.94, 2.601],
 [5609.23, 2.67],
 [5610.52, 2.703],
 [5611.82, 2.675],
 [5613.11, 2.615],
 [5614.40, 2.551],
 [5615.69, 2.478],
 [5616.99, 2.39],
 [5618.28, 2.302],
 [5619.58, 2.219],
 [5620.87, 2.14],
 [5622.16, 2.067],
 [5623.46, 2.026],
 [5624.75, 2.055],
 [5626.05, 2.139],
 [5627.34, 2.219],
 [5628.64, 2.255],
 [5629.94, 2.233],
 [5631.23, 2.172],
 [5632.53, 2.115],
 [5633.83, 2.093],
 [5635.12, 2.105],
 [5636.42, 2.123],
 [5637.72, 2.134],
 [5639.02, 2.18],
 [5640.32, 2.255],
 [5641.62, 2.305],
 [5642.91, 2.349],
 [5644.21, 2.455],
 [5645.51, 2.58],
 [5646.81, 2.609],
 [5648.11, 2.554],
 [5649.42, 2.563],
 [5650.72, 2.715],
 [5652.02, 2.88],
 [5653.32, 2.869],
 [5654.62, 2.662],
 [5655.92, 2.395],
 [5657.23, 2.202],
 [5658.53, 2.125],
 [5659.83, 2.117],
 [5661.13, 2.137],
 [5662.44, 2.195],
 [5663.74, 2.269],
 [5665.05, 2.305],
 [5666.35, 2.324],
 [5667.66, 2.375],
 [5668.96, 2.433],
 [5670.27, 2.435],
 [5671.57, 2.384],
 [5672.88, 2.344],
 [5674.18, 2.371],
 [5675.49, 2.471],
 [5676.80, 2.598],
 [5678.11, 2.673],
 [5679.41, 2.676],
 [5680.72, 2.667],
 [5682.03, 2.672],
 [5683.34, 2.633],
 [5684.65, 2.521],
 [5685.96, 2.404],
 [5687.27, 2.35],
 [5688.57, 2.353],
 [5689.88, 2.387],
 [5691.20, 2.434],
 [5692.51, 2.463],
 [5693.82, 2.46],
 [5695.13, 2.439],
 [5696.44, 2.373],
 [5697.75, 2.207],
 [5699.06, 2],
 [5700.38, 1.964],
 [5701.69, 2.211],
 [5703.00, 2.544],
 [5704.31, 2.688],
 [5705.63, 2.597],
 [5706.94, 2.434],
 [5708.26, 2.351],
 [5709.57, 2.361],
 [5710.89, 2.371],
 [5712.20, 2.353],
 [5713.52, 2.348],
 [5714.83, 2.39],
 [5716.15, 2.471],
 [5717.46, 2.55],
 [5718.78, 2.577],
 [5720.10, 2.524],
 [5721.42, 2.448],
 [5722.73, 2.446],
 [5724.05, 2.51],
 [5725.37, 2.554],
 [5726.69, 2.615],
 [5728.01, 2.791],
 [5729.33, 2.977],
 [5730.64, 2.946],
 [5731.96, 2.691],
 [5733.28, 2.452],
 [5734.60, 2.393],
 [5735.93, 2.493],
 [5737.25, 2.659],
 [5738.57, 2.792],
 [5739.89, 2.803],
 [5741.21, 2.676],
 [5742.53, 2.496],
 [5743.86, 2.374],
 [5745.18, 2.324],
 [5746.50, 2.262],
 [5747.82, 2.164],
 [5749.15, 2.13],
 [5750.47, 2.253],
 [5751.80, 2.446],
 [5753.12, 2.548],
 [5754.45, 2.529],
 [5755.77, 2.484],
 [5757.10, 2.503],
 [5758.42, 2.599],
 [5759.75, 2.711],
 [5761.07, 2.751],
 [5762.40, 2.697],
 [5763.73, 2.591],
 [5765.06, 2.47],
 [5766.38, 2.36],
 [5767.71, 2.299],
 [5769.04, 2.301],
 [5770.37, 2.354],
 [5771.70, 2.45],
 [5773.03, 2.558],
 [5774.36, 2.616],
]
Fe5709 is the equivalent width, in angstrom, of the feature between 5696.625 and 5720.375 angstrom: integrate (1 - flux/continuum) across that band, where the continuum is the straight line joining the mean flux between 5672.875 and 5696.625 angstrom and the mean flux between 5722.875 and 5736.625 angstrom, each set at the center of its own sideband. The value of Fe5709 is 1.7 angstrom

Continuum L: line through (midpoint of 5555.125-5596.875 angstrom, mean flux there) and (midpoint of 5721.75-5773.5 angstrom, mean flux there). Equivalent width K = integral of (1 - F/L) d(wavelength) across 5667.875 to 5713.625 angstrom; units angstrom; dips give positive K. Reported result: 0.94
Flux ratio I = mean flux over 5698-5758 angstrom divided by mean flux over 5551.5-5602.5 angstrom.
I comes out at 1.03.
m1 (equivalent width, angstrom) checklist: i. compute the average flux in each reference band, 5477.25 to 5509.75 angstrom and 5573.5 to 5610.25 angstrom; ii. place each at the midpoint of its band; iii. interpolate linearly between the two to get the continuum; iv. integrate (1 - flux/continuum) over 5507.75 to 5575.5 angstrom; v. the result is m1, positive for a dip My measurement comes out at -4.5 angstrom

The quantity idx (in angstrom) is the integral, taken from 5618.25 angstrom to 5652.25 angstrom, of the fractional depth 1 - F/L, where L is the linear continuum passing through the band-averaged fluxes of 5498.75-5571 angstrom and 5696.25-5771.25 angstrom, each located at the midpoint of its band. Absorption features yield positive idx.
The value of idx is 2.4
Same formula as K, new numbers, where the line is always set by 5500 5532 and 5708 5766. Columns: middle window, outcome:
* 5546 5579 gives -1.88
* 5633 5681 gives 1.19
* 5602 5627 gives 0.35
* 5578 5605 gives 1.42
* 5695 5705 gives 0.79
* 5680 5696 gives 0.02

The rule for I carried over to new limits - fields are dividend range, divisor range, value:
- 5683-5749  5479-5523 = 1.06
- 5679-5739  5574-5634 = 1.07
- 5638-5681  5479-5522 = 1.05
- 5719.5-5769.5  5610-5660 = 1.08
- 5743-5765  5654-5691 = 1.02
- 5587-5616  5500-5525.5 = 0.99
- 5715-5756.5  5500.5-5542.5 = 1.06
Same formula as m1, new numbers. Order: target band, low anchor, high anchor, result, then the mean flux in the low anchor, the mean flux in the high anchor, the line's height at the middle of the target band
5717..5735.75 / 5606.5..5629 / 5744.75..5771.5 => -1.4 angstrom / 2.37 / 2.44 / 2.42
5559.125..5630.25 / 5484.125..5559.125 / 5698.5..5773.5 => 2.4 angstrom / 2.41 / 2.49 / 2.44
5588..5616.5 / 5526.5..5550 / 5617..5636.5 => -1.9 angstrom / 2.37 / 2.16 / 2.22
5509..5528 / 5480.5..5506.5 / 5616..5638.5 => -1.8 angstrom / 2.27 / 2.17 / 2.25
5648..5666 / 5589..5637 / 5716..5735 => -0.1 angstrom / 2.29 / 2.6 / 2.41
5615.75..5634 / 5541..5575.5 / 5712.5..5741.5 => 2.5 angstrom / 2.49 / 2.59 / 2.53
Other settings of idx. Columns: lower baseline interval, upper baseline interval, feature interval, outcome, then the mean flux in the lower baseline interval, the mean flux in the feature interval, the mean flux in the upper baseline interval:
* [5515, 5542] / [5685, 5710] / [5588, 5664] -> 2.6 angstrom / 2.46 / 2.33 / 2.37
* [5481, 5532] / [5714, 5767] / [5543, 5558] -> -1.3 angstrom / 2.34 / 2.58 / 2.54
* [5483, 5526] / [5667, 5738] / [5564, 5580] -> -0.4 angstrom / 2.35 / 2.46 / 2.48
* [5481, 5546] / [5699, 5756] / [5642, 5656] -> -1.0 angstrom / 2.35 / 2.61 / 2.48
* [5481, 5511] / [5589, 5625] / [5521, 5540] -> -1.4 angstrom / 2.27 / 2.46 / 2.33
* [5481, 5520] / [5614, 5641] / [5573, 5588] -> -1.4 angstrom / 2.3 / 2.44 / 2.2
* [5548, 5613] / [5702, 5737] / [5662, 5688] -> 0.5 angstrom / 2.44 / 2.46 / 2.53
